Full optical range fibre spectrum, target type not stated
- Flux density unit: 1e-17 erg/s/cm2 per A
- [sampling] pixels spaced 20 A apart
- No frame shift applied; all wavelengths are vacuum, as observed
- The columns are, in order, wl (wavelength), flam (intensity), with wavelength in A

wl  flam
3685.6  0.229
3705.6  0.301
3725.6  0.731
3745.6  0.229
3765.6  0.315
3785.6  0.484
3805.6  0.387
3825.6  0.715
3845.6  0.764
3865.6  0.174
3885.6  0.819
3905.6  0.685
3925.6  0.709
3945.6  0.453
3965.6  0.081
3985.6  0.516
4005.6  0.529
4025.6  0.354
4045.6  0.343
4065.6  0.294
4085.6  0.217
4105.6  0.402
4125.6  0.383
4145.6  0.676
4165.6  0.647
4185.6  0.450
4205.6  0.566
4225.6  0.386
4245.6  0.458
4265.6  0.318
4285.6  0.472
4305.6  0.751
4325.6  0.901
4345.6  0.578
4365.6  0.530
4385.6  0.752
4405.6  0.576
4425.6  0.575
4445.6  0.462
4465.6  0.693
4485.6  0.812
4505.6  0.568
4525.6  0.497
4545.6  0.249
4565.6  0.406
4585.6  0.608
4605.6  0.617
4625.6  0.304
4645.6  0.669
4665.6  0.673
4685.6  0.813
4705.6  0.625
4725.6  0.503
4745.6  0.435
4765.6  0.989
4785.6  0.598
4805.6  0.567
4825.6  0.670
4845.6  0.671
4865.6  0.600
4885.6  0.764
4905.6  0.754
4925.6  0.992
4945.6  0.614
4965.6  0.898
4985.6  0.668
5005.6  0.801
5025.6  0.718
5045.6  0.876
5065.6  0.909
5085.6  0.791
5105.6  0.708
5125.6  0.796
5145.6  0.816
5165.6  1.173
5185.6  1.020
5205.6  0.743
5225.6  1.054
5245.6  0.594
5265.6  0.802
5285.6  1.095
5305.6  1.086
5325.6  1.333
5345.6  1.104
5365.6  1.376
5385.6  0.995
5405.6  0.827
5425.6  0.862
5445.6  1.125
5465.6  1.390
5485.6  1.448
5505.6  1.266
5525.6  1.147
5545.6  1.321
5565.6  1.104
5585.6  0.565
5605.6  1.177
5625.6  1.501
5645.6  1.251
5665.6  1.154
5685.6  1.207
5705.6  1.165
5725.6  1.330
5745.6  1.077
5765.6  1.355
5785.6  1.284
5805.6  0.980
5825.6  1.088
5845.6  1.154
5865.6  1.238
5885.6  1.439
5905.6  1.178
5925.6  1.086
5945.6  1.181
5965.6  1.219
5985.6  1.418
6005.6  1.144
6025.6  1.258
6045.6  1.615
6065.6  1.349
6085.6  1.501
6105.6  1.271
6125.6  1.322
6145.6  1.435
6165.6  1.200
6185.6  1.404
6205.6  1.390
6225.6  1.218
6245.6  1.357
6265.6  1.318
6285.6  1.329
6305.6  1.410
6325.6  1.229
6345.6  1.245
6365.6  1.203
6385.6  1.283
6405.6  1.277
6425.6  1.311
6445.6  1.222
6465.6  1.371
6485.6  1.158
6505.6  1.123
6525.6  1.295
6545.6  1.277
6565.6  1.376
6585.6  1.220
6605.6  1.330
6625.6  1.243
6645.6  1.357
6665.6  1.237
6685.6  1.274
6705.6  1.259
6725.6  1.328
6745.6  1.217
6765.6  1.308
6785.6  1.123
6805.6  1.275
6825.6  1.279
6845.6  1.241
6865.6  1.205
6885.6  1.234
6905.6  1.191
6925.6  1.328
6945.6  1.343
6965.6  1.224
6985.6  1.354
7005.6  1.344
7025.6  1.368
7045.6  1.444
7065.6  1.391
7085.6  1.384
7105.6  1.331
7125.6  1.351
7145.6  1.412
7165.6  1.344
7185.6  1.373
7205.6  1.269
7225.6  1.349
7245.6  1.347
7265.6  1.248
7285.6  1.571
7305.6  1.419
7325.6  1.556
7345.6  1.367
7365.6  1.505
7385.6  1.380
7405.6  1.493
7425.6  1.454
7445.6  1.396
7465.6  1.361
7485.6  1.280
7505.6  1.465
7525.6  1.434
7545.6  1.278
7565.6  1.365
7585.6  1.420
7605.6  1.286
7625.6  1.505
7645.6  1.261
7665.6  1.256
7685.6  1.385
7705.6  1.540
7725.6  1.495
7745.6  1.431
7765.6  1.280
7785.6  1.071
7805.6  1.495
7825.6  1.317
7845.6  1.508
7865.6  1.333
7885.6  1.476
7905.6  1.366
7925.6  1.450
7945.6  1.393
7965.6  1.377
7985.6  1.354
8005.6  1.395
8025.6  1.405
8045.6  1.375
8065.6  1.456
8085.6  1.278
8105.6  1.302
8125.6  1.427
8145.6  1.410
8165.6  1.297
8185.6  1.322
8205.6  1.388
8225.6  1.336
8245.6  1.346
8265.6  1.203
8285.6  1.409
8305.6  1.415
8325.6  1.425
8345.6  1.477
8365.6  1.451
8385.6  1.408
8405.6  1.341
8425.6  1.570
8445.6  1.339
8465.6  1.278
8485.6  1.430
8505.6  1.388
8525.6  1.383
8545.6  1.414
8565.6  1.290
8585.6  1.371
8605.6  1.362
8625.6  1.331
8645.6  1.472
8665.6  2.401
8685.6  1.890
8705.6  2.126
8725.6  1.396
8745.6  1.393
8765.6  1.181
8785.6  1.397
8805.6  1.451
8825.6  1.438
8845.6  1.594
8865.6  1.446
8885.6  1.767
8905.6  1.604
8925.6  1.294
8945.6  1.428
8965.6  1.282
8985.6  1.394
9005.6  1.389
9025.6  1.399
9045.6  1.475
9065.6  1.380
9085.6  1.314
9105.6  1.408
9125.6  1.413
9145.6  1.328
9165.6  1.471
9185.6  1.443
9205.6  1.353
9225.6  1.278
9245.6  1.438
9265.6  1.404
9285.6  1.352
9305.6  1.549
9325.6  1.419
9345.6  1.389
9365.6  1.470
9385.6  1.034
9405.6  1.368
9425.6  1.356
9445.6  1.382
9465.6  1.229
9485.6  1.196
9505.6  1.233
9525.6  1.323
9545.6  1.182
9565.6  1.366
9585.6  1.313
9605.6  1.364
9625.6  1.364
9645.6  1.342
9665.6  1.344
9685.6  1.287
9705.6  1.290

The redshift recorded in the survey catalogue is 0.321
